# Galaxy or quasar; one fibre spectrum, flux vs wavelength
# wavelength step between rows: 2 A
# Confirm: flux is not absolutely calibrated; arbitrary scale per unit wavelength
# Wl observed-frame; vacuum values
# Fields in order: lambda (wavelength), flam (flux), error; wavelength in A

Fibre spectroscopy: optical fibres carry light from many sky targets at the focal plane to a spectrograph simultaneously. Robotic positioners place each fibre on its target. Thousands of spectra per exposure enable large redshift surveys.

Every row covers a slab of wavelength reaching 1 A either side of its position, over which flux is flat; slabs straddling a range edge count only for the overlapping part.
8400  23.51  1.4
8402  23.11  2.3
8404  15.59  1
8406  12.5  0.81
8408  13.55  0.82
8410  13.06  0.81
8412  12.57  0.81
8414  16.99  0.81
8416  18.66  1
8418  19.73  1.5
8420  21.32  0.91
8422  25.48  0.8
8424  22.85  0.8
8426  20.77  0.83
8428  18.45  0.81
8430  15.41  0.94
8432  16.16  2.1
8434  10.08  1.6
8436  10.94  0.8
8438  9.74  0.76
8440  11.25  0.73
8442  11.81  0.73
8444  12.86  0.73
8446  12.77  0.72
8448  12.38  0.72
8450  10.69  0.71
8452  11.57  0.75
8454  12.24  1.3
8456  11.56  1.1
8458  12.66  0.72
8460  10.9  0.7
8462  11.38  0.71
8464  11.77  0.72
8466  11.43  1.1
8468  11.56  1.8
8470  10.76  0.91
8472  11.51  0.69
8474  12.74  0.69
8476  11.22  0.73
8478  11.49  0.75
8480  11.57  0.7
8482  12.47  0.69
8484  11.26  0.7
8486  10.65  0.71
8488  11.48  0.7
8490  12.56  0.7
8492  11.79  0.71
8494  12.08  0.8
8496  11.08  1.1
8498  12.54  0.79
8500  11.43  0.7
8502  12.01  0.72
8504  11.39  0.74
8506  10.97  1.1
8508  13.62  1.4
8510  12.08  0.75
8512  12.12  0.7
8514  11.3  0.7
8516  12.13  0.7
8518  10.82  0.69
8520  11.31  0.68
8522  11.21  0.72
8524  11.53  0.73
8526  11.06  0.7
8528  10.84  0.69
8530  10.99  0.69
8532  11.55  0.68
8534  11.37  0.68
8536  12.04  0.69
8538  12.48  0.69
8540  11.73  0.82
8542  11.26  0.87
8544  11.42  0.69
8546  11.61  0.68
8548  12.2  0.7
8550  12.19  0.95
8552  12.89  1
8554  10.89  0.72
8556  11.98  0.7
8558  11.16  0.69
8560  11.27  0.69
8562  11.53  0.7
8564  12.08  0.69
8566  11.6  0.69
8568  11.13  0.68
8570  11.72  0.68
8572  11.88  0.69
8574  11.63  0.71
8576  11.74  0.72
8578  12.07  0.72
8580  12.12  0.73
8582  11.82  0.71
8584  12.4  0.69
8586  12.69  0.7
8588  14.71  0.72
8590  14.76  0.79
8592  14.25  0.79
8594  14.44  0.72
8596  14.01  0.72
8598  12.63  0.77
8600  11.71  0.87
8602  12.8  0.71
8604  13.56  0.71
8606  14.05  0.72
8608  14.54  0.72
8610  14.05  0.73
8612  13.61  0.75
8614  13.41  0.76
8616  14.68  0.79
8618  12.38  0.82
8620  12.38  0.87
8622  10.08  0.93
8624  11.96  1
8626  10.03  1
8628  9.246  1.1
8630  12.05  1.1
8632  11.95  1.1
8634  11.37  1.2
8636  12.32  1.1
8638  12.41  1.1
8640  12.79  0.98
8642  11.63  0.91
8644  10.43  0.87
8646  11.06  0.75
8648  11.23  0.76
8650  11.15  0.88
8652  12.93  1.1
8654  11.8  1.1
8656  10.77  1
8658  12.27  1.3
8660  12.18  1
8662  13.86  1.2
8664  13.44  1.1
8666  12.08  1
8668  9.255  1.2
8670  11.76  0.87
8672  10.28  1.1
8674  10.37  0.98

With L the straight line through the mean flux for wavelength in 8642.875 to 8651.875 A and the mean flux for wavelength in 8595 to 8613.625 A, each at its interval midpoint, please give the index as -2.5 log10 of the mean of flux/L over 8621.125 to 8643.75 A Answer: 0.05 mag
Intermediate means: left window 13.4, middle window 11.4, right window 11.2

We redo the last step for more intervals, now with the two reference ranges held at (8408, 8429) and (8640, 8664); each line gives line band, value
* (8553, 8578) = 0.24 mag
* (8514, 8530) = 0.36 mag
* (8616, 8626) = 0.08 mag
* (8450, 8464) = 0.45 mag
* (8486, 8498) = 0.37 mag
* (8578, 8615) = 0.01 mag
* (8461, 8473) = 0.45 mag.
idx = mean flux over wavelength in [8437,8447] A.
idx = 11.7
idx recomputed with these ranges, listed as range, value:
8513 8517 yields 11.7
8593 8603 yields 13.1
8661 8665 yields 13.6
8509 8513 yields 12.1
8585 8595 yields 14.2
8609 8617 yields 13.9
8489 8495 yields 12.1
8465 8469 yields 11.5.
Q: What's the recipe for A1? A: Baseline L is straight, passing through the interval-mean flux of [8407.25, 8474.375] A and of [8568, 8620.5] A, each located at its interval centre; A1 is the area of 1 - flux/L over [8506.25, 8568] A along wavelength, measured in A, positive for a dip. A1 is 8.1 A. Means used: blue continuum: 14.1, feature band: 11.7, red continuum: 13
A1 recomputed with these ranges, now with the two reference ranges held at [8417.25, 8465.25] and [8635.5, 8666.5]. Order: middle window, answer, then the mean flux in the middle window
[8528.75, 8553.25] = 2.7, 11.8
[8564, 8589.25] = 1.3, 12.2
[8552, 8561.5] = 1.1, 11.5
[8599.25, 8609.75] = -0.8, 13.4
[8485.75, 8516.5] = 4.1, 11.9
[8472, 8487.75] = 2.6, 11.6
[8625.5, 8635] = 1.0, 11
